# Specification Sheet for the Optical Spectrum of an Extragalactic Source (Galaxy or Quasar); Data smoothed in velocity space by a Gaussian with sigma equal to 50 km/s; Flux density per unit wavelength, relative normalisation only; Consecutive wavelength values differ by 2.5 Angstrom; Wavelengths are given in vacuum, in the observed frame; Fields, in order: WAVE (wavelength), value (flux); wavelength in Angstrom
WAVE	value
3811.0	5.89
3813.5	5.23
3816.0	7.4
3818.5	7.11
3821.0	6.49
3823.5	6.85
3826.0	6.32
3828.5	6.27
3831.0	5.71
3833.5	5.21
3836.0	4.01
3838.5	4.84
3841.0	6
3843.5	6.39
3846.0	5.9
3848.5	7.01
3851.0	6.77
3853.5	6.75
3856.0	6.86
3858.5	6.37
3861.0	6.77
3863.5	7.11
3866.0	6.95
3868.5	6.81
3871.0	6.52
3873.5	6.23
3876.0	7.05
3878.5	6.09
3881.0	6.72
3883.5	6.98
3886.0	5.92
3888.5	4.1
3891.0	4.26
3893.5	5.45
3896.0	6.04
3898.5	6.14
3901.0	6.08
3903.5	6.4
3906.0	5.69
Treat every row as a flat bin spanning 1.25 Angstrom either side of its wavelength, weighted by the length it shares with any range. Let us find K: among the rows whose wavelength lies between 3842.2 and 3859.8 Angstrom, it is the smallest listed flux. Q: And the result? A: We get 5.9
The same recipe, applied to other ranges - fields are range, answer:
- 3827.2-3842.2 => 4.01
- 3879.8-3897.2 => 4.1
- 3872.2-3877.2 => 6.23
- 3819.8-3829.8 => 6.27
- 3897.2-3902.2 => 6.08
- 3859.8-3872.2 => 6.52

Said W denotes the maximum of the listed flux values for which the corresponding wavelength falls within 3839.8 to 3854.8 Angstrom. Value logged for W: 7.01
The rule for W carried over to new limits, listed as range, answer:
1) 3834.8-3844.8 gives 6.39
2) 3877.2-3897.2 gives 6.98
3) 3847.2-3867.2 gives 7.11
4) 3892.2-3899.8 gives 6.14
